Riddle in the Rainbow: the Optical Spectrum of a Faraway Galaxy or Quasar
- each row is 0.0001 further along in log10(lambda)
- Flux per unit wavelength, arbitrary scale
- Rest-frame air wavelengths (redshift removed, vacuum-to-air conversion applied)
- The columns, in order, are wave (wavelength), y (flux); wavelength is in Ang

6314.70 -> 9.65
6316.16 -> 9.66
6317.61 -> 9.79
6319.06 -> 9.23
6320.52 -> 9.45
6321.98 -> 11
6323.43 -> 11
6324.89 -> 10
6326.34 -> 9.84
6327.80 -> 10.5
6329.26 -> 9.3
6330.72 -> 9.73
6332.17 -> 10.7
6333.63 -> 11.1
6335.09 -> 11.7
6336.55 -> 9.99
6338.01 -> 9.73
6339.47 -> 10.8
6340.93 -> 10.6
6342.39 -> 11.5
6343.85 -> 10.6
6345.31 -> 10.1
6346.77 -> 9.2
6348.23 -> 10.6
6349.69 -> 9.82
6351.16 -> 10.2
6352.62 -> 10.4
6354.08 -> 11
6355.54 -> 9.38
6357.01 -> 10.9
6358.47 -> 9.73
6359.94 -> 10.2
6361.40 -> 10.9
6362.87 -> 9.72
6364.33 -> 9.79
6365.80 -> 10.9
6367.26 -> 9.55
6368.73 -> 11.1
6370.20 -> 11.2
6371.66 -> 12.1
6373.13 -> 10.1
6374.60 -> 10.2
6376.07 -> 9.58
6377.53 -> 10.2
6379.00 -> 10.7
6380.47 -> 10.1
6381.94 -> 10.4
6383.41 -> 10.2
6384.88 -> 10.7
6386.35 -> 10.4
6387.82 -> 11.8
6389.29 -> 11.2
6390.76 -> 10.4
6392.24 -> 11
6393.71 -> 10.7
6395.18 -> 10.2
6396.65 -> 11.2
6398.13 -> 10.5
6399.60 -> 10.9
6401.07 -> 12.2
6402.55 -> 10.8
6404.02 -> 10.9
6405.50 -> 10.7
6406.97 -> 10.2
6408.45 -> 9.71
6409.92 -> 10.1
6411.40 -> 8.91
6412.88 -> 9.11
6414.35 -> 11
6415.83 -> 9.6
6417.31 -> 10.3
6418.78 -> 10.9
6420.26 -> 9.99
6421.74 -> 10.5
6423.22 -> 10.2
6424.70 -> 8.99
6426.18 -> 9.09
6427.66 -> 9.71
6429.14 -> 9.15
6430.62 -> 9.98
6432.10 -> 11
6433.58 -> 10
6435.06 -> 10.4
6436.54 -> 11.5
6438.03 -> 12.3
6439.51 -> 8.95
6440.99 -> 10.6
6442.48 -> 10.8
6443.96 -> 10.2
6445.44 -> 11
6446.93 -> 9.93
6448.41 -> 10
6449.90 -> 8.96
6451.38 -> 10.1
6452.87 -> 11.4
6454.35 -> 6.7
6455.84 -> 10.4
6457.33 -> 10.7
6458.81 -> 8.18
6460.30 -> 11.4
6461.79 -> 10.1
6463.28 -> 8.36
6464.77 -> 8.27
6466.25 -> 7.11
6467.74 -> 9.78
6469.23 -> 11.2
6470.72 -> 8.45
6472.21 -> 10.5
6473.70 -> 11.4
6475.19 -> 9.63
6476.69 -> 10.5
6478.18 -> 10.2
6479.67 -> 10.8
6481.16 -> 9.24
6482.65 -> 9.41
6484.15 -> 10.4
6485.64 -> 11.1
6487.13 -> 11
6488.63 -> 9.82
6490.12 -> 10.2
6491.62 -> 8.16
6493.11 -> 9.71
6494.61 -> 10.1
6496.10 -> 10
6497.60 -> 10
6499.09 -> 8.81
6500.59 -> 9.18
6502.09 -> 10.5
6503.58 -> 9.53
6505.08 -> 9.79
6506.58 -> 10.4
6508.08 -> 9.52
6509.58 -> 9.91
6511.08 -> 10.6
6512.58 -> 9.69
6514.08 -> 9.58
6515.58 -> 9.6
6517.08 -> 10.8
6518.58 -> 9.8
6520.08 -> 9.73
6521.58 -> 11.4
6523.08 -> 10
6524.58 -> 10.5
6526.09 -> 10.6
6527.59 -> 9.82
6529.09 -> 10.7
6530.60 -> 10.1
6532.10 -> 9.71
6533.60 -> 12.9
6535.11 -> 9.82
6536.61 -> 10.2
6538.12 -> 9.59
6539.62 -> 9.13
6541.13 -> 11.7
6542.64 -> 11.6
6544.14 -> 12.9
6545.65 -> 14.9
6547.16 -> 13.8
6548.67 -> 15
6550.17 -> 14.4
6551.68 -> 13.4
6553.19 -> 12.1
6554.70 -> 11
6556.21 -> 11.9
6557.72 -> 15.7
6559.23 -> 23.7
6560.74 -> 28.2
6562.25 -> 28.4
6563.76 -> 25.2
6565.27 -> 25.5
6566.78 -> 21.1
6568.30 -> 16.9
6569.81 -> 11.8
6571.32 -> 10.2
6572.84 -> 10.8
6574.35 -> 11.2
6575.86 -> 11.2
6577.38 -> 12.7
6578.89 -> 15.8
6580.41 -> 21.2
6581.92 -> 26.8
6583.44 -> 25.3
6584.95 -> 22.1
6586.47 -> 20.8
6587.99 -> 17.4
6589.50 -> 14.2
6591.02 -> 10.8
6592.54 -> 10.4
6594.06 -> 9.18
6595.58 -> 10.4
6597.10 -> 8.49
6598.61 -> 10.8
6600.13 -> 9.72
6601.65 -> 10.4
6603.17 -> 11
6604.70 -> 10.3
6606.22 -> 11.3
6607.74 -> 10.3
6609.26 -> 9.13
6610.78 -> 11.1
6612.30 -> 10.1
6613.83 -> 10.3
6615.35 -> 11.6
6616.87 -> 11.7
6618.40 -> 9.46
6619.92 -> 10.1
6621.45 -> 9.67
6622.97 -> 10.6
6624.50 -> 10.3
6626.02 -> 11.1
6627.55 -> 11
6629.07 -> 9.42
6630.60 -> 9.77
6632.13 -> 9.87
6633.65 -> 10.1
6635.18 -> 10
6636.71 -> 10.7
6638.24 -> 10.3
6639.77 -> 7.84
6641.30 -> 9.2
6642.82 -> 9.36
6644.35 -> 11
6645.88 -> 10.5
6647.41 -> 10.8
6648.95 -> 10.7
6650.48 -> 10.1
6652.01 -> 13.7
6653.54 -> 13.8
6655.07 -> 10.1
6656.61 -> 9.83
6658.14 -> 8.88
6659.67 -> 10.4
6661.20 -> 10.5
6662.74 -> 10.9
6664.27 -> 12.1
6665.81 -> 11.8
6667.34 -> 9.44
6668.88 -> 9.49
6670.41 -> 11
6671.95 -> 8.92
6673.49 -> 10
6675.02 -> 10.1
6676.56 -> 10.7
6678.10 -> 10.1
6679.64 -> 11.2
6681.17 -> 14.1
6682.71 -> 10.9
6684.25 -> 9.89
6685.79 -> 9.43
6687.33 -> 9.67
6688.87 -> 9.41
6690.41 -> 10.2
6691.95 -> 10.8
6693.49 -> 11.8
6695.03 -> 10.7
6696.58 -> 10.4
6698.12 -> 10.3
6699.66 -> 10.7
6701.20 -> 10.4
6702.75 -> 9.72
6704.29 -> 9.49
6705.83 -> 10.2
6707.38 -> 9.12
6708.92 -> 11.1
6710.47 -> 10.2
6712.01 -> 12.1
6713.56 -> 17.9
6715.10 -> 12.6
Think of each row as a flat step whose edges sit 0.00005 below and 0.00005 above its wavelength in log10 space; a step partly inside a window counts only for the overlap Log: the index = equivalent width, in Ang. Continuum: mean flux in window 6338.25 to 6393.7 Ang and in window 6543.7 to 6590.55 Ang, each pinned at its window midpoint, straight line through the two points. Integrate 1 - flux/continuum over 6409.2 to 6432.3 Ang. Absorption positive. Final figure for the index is 4.56 Ang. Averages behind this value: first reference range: 10.5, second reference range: 17.3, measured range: 9.88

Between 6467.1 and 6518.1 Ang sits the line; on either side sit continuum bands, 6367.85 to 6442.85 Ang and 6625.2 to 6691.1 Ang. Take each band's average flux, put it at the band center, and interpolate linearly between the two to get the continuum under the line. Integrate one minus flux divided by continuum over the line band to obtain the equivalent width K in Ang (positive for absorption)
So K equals 2.2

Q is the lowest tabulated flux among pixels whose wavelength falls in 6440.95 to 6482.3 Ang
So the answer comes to 6.7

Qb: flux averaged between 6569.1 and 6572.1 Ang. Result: 11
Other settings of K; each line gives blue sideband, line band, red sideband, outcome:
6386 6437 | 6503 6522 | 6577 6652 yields 1.96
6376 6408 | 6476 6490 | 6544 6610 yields 2.86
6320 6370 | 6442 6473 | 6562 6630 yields 5.53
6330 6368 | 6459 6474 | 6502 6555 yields 1.68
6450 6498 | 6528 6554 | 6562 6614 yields 1.58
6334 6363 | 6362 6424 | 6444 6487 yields -1.82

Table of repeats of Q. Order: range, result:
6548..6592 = 10.2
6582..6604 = 8.49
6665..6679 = 8.92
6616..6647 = 7.84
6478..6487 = 9.24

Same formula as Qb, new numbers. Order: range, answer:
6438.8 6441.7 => 9.78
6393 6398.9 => 10.7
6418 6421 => 10.5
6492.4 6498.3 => 9.95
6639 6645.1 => 9.36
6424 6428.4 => 9.26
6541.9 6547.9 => 13.3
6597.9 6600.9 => 10.2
